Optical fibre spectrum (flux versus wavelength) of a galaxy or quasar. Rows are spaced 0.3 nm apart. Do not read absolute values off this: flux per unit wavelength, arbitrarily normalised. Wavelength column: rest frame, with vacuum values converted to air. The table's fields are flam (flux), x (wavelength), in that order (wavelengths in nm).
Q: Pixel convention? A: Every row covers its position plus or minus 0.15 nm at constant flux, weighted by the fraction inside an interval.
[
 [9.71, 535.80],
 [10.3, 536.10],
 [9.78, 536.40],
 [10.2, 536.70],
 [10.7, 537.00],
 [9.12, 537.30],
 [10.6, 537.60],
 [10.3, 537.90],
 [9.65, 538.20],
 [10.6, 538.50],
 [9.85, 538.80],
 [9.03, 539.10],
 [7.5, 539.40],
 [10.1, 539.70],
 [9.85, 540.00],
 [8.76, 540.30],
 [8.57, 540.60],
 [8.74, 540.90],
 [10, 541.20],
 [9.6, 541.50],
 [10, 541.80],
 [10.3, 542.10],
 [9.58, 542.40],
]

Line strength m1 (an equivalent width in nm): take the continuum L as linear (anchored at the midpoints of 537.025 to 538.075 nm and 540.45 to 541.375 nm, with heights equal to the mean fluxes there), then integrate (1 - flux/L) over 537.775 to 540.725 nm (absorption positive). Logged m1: 0.05 nm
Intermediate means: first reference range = 10.1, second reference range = 9.12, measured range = 9.42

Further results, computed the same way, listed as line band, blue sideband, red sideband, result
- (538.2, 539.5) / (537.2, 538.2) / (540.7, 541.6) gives 0.06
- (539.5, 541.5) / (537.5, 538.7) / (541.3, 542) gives 0.13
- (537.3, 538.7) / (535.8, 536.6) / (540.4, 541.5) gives -0.07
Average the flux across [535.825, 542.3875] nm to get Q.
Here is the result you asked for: 9.69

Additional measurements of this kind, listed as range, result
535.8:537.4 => 10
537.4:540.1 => 9.71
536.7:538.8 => 10.1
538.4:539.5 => 9.26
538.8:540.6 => 9.07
